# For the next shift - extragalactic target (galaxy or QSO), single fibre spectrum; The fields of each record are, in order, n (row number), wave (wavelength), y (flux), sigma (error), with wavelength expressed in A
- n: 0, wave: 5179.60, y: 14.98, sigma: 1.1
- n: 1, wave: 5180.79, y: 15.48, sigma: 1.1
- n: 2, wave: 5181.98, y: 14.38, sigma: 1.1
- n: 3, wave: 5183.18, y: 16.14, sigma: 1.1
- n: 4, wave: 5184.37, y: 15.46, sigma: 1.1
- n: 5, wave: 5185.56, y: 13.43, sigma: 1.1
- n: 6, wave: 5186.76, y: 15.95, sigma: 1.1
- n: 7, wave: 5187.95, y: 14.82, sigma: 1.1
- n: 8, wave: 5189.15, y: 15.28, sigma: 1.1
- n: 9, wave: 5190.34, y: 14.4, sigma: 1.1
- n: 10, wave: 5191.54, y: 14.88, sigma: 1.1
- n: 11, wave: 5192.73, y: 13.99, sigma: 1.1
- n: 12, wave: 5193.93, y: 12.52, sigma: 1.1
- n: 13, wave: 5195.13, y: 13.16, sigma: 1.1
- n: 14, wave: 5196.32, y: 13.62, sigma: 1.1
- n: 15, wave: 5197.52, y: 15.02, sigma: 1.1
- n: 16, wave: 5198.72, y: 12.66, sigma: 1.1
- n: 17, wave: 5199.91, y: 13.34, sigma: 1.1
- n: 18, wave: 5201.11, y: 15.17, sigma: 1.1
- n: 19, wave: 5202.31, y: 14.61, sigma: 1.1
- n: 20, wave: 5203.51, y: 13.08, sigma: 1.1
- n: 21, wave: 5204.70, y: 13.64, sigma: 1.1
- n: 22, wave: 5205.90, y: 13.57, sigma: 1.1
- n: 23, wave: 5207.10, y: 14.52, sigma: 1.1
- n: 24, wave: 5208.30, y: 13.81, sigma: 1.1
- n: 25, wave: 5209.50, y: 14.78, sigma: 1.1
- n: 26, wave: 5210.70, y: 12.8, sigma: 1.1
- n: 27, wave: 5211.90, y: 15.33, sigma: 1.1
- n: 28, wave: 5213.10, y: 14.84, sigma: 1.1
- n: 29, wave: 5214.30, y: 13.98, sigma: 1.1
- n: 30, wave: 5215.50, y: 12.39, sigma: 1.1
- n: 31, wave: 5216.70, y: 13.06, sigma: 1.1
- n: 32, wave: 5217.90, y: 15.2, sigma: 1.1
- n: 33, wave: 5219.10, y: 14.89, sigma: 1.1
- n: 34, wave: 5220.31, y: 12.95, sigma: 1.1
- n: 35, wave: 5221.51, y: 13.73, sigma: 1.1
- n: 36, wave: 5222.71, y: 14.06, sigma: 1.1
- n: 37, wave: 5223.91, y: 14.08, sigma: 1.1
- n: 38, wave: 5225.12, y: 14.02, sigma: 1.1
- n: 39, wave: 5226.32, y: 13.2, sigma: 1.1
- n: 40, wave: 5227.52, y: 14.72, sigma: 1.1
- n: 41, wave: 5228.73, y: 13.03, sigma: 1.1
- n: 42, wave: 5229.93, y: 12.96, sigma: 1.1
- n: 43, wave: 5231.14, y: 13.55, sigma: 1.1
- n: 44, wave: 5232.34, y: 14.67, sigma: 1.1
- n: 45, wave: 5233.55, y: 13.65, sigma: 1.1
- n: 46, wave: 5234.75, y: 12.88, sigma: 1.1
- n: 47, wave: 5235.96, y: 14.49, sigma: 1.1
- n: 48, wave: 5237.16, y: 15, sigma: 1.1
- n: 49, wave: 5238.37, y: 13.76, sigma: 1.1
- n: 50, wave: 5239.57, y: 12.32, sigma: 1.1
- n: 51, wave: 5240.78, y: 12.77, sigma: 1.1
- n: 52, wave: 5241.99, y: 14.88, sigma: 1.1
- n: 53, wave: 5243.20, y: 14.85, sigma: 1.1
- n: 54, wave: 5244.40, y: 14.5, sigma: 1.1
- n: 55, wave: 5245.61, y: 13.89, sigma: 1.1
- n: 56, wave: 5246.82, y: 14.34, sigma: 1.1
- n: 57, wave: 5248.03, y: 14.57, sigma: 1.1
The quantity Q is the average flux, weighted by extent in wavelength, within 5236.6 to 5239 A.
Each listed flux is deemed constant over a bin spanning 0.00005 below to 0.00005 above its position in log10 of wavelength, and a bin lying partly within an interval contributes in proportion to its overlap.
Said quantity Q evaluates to 14.4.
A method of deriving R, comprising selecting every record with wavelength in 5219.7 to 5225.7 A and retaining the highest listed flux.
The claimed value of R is 14.08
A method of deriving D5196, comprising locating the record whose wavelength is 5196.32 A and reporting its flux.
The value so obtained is 13.62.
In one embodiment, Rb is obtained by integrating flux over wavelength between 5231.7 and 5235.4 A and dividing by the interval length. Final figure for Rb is 13.7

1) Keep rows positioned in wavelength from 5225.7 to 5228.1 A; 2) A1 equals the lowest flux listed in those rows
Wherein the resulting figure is 13.2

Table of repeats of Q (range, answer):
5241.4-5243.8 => 14.9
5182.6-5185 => 15.8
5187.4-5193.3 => 14.7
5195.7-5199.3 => 13.8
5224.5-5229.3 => 13.7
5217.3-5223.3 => 14.2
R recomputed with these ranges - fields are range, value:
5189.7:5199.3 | 15.02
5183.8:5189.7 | 15.95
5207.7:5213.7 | 15.33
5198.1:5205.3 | 15.17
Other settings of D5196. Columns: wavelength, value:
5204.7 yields 13.64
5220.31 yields 12.95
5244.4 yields 14.5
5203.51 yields 13.08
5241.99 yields 14.88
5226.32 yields 13.2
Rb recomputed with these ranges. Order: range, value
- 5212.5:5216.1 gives 13.7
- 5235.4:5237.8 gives 14.7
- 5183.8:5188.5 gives 14.9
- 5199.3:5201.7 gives 14.3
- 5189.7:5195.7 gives 13.8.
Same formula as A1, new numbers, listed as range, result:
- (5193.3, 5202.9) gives 12.52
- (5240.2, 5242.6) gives 12.77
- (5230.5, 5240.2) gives 12.32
